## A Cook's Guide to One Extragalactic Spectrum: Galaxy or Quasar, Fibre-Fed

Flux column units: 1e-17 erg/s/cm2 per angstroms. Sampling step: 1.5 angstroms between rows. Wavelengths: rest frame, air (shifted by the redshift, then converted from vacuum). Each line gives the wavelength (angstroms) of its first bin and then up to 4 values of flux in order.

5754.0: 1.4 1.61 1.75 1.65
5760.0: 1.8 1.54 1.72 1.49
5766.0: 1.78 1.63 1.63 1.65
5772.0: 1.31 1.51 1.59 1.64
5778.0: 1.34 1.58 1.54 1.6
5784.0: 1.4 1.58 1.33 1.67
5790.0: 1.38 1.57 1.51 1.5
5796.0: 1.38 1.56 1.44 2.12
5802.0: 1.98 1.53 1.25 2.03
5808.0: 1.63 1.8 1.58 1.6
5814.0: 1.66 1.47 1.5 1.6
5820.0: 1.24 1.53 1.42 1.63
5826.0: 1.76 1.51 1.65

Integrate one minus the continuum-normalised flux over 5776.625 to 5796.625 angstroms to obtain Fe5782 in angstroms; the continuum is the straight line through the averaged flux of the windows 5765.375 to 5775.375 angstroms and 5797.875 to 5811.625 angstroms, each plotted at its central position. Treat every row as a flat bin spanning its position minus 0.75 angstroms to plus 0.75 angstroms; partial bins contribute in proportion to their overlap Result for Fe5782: 1.8 angstroms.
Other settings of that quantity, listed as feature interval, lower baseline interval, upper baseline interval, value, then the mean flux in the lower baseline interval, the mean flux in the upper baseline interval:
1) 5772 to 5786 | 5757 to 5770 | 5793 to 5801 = 0.89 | 1.66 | 1.58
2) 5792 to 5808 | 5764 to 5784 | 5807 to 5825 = -0.72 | 1.56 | 1.56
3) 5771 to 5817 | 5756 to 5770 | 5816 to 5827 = 0.57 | 1.66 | 1.52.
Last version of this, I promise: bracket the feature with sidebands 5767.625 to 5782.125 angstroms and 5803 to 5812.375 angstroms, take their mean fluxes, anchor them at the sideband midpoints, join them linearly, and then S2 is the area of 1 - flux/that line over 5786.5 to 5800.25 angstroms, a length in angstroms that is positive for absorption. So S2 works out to 0.7 angstroms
